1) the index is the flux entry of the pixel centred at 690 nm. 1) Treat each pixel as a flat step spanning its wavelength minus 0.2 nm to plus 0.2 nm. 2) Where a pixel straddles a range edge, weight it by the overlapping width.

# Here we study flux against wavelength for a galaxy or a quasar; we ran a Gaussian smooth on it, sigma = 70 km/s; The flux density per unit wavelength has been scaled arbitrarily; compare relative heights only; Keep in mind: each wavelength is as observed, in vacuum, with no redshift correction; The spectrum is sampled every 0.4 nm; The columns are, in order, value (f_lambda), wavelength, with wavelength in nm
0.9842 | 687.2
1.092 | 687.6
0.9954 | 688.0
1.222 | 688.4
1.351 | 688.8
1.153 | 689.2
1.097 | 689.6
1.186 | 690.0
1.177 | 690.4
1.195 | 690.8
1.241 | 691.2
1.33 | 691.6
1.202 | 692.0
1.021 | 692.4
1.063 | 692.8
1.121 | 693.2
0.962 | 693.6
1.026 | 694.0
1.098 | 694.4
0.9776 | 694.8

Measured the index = 1.186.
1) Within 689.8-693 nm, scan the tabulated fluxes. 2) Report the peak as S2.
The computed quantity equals 1.33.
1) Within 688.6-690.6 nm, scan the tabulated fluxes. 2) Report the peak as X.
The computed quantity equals 1.351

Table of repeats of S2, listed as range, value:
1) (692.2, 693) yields 1.063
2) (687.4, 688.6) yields 1.222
